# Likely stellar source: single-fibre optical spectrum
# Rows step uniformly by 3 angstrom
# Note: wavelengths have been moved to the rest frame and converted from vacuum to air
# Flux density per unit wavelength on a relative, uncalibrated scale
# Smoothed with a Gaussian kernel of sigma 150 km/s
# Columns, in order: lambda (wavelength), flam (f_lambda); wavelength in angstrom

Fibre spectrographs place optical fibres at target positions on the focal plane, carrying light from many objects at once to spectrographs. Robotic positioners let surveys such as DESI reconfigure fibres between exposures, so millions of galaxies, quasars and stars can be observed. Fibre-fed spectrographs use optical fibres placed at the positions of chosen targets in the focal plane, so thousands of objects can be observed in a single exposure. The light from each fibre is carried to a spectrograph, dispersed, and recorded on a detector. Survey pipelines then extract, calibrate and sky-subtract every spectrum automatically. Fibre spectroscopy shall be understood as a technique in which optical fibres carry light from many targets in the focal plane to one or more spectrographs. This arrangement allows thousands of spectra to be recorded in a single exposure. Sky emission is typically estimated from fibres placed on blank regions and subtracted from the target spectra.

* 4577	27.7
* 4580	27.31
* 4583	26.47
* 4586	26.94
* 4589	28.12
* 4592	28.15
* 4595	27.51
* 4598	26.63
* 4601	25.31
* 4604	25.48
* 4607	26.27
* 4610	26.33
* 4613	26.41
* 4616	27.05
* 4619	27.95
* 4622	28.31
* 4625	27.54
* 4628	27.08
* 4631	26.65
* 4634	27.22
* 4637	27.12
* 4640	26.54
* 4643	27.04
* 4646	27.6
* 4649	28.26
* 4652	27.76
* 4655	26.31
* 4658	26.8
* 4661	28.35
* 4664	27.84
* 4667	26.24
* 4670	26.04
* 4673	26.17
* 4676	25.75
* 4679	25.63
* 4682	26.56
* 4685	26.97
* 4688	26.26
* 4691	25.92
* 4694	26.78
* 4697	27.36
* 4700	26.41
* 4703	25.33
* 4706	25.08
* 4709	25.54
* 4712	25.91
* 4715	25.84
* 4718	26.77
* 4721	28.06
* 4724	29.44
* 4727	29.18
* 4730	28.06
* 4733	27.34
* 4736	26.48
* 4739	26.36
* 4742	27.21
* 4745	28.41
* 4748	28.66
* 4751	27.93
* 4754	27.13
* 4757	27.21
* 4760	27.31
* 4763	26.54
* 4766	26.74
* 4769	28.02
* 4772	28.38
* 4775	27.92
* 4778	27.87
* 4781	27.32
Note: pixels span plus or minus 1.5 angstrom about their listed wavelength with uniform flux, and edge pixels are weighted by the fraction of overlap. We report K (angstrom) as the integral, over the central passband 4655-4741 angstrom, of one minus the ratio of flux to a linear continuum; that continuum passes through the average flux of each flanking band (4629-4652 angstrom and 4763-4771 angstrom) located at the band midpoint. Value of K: 1.7 angstrom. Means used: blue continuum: 27.2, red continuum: 27.3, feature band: 26.7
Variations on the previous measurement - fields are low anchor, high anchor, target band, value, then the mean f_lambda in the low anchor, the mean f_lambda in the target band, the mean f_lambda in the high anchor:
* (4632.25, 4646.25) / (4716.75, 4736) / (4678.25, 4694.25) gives 0.7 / 27.1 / 26.4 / 28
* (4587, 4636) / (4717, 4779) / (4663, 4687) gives 0.8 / 27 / 26.4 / 27.7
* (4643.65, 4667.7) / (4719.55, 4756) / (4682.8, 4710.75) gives 1.5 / 27.4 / 26.2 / 27.8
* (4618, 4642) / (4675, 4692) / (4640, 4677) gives -0.4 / 27.3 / 27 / 26.2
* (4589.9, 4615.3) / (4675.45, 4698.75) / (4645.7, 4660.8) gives -0.5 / 26.6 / 27.4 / 26.4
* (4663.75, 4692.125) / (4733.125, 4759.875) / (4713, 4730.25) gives -0.5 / 26.3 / 27.8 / 27.4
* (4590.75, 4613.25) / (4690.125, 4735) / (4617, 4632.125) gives -0.5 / 26.5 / 27.5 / 26.9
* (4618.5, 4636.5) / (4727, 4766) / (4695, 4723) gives 1.1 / 27.4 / 26.3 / 27.4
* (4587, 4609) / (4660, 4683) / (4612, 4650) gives -0.9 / 26.8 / 27.3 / 26.5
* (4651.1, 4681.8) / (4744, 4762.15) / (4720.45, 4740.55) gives -0.3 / 26.7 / 27.8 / 27.7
